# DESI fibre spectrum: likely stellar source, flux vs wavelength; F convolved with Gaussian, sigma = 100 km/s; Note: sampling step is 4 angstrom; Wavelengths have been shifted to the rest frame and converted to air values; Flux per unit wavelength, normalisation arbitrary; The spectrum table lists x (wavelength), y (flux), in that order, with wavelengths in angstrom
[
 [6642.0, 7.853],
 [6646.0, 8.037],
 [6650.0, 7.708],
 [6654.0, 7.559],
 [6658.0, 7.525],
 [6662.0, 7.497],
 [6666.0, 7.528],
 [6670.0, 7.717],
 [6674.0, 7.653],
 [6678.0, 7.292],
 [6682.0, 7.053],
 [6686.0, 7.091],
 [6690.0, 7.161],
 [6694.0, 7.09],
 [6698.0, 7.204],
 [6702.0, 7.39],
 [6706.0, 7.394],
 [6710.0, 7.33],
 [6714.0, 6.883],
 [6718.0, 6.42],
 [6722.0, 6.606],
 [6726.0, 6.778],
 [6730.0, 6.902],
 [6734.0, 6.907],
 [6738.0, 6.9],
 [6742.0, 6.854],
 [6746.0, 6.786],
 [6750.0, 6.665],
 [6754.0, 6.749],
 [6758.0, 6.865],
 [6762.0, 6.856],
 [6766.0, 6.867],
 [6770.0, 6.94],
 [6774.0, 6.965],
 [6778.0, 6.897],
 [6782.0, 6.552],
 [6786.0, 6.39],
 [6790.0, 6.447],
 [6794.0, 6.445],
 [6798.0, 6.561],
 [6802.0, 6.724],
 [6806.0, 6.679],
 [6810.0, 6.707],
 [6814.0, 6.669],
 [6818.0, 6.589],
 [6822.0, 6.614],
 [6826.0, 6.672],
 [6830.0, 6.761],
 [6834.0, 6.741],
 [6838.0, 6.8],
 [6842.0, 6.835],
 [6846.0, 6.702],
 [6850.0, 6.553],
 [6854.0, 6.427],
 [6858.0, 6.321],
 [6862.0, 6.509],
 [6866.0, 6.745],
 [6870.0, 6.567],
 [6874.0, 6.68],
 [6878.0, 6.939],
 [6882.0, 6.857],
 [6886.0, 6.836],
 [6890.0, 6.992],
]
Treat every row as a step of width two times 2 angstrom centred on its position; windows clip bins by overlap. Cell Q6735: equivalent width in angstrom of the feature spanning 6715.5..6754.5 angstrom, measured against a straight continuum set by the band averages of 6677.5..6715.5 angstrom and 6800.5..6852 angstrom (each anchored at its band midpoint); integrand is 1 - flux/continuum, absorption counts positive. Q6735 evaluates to 1.6 angstrom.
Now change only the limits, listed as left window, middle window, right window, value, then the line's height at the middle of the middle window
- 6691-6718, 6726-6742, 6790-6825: 0.27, 7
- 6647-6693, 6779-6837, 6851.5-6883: 2.09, 6.87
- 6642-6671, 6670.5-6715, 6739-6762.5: 0.45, 7.33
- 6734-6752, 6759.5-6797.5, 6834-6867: 0.25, 6.75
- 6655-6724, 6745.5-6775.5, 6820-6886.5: 0.66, 6.99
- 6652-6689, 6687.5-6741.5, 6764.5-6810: 1.15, 7.15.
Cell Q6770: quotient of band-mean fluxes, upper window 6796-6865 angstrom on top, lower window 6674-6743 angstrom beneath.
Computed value 0.94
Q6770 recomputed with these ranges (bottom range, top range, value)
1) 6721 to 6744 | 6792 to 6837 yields 0.97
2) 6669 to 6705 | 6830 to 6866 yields 0.91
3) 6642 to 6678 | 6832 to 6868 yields 0.87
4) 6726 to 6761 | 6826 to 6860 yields 0.97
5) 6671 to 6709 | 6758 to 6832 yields 0.92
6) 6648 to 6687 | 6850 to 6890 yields 0.89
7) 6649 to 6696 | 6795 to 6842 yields 0.90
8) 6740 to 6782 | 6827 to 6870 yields 0.97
